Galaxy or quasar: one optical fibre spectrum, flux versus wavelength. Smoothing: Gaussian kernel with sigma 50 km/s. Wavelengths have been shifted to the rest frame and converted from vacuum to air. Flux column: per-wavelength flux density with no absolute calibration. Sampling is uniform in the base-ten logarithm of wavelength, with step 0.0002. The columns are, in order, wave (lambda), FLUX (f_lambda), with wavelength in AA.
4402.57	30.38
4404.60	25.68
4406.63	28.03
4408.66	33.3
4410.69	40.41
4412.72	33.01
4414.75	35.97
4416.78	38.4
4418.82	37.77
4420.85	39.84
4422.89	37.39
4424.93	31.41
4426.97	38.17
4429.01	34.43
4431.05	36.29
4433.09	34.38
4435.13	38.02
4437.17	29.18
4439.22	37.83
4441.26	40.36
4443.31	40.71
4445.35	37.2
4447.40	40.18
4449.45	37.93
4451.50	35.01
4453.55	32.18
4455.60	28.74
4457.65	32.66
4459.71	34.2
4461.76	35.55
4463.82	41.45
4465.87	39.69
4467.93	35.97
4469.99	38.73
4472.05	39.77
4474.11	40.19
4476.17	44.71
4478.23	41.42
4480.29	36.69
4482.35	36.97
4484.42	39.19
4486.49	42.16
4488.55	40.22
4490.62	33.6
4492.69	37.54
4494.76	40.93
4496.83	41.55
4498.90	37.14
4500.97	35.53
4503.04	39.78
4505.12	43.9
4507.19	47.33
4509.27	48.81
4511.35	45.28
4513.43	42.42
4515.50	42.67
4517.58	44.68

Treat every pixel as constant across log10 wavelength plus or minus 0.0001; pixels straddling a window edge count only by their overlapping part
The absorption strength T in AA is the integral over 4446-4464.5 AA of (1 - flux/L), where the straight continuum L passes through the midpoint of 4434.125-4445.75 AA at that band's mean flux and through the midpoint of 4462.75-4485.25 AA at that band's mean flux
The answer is 1.5 AA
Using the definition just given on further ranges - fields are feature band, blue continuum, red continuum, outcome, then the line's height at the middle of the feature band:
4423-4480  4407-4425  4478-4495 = 0.8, 37.4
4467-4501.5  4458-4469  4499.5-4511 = 0.8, 40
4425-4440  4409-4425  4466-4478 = 1.0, 37.8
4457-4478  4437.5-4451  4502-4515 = 1.1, 40.6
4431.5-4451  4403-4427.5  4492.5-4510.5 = -0.2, 36.8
